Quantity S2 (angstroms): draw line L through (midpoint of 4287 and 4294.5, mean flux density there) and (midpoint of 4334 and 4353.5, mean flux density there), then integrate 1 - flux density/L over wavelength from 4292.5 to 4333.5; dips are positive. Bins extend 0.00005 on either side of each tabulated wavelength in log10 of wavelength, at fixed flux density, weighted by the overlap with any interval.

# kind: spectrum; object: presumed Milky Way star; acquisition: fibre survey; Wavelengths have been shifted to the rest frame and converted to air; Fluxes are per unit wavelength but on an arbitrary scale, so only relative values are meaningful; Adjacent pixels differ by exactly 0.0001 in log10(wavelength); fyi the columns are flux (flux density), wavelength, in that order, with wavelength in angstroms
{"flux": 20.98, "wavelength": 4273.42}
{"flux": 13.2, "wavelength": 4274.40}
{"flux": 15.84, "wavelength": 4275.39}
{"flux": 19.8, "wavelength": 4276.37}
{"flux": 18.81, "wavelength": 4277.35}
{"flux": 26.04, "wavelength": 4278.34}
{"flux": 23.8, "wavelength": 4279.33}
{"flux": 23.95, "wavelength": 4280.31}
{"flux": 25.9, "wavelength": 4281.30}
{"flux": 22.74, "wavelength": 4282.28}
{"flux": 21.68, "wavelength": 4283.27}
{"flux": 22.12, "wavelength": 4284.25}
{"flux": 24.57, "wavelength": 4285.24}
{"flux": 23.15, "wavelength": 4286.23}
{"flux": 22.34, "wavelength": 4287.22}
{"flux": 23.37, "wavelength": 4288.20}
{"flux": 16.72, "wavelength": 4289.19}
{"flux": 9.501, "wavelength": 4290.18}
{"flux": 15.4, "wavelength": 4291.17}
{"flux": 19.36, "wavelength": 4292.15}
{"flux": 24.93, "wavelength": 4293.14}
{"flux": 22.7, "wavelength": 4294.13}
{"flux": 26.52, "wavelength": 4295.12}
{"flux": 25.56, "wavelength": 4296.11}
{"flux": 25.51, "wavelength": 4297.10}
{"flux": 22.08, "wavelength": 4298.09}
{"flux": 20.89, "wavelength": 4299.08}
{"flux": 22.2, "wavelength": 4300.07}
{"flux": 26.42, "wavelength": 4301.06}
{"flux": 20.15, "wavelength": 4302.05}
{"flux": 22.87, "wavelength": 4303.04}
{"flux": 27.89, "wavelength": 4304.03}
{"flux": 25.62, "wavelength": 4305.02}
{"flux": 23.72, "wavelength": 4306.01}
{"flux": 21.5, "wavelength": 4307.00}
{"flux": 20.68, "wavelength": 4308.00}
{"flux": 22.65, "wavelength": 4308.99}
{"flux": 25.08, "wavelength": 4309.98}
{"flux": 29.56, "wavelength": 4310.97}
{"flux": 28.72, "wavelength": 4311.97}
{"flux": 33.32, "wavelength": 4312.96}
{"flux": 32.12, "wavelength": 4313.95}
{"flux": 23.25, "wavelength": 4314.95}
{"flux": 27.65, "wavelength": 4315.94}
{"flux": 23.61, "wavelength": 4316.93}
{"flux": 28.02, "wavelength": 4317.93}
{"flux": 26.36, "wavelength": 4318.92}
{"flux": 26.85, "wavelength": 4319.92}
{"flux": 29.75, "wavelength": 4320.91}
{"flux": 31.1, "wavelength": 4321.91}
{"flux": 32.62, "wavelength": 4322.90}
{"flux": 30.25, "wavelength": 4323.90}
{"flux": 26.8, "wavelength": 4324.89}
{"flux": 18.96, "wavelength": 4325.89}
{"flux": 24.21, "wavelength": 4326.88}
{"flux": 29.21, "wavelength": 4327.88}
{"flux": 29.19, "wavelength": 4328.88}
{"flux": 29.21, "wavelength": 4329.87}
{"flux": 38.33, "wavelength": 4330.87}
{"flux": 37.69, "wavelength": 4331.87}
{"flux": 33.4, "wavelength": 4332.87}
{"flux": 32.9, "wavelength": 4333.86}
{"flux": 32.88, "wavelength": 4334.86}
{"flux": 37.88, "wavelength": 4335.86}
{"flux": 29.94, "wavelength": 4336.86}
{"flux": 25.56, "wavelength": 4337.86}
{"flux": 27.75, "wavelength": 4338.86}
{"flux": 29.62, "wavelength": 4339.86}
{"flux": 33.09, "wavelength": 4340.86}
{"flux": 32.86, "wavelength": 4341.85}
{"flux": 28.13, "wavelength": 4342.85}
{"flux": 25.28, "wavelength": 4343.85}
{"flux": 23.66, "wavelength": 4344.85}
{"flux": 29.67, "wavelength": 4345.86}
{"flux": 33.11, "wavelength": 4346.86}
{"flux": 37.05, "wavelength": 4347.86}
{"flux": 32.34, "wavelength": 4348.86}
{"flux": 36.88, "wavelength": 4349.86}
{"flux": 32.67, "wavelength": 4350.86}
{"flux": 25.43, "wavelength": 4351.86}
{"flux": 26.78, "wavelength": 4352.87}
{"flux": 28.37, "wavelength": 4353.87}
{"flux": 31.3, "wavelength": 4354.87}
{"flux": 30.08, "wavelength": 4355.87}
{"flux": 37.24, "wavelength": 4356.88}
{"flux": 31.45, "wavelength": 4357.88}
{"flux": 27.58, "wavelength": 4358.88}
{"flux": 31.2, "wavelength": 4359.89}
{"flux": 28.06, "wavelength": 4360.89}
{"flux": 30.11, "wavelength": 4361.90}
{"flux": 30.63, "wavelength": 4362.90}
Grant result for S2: -4.9 angstroms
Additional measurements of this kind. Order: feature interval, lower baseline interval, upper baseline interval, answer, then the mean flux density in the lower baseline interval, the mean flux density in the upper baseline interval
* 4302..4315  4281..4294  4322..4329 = -0.6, 20.9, 27.4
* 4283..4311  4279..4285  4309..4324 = 3.4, 23.4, 28.3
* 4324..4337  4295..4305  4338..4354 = -1.3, 24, 30.1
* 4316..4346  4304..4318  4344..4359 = -1.1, 26.1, 30.9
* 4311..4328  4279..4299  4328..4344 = 0.2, 22.1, 31.6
